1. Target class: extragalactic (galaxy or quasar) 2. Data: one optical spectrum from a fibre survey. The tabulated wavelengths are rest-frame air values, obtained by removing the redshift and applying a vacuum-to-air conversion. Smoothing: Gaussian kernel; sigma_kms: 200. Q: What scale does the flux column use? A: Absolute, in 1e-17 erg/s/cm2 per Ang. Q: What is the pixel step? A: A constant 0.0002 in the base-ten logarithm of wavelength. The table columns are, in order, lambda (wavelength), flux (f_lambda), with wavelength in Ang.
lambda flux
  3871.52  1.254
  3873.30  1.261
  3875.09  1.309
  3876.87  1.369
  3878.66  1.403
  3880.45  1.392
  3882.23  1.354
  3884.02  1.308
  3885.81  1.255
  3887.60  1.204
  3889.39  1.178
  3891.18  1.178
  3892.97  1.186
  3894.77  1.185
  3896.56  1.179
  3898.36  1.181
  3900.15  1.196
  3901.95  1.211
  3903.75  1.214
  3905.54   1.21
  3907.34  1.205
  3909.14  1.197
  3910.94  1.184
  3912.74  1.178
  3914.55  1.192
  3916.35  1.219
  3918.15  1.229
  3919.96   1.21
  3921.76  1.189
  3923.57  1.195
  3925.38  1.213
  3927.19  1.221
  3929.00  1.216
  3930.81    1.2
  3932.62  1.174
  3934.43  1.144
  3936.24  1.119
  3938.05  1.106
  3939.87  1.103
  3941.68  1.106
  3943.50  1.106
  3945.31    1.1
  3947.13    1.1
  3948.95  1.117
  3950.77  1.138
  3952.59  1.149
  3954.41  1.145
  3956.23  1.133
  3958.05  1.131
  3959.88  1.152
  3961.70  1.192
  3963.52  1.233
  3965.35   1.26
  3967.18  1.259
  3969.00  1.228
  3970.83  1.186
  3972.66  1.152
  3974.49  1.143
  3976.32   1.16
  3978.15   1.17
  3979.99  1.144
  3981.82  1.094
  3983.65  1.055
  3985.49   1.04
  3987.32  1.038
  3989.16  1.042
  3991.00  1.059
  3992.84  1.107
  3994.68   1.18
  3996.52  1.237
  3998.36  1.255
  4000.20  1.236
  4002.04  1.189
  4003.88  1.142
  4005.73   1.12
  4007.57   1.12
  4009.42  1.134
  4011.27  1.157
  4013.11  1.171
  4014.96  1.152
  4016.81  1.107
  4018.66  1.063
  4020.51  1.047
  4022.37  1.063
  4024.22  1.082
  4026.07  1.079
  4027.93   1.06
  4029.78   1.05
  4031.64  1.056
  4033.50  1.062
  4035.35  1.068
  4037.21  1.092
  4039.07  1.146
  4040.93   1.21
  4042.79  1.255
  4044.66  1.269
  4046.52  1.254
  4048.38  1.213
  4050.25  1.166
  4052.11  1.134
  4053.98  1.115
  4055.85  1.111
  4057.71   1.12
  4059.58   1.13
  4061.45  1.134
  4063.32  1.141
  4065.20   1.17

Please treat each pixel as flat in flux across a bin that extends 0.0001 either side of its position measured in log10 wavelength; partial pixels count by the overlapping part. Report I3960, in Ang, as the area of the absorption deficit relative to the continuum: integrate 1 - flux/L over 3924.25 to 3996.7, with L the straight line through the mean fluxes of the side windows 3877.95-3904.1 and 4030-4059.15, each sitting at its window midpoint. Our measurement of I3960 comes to 3.2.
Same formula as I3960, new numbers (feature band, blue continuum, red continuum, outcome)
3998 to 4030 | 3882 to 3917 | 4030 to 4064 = 1.0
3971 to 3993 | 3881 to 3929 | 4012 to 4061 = 1.1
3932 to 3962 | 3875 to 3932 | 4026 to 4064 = 1.8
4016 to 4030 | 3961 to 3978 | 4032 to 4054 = 1.3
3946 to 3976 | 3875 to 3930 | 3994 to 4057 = 0.5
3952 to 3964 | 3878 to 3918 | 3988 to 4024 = 0.2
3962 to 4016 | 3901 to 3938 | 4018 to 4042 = -1.4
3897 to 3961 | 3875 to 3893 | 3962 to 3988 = 2.9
